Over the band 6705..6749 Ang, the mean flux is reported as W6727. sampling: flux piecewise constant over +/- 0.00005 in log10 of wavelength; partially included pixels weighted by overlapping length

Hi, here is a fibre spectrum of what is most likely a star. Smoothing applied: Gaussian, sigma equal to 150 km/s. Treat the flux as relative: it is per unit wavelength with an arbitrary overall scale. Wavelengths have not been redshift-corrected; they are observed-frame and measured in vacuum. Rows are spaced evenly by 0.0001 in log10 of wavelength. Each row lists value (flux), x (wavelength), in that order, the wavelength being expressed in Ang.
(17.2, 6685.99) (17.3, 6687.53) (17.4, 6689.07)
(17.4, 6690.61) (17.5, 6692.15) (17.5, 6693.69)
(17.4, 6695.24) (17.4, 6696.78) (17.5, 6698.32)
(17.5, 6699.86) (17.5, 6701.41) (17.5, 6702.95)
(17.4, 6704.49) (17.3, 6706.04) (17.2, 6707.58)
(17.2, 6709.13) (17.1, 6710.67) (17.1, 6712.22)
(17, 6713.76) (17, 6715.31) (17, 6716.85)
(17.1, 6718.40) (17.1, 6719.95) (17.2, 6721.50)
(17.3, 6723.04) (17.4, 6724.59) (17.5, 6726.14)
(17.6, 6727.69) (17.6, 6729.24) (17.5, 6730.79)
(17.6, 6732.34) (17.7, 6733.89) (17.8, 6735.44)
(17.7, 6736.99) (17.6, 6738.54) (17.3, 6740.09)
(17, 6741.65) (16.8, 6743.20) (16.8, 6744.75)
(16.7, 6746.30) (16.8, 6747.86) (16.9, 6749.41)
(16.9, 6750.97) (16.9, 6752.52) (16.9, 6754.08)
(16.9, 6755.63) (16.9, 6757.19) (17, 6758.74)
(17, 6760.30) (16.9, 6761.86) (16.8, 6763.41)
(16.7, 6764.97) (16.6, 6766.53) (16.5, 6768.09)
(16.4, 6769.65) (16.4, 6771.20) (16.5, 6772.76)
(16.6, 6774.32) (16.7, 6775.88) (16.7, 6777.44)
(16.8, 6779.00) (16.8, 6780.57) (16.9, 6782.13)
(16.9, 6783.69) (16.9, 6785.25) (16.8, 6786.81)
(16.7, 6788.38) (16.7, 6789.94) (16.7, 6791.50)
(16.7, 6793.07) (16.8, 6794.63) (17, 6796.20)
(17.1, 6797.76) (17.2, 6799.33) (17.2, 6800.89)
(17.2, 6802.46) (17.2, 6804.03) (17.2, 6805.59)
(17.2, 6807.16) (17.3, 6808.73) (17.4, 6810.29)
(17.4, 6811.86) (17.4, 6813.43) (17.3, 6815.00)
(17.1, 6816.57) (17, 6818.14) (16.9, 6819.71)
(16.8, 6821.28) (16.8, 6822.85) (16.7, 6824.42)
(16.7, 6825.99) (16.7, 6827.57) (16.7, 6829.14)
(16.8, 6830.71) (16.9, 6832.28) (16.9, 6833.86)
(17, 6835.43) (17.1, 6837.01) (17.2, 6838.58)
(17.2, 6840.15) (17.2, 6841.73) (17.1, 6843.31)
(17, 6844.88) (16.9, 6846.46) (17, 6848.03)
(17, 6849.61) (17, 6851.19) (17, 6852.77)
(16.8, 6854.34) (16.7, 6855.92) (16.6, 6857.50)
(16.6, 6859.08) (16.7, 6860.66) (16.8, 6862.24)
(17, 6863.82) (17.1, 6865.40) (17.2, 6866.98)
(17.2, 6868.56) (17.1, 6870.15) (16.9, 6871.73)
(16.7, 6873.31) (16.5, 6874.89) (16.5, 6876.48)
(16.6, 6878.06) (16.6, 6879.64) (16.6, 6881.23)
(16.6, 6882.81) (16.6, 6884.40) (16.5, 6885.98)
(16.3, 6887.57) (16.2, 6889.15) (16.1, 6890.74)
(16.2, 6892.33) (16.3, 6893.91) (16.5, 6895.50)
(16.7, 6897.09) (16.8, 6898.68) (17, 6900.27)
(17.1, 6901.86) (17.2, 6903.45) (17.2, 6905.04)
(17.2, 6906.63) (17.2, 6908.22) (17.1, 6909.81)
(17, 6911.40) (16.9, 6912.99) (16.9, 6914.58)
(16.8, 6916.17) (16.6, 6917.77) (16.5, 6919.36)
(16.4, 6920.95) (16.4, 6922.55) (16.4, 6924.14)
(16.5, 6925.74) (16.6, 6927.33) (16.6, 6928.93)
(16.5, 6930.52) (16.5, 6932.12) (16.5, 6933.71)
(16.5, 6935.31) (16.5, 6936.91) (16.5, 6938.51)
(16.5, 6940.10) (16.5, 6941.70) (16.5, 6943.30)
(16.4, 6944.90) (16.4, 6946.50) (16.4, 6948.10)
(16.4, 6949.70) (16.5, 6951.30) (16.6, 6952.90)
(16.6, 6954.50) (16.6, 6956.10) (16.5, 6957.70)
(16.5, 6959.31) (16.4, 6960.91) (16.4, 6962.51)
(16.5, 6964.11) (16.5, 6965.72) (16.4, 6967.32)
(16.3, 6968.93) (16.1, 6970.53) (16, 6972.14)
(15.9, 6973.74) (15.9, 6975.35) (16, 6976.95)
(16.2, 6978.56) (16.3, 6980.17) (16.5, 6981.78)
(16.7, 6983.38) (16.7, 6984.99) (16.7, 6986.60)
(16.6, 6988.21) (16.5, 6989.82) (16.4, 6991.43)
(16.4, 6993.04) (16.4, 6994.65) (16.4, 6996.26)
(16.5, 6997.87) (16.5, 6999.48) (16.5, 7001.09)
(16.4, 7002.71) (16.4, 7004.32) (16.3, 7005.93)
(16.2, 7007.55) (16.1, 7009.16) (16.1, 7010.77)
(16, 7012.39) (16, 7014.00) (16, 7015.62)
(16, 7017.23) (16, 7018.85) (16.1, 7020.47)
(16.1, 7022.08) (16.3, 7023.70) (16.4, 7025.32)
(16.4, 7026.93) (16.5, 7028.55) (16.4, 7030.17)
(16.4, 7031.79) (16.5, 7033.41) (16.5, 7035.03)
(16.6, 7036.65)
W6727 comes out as 17.2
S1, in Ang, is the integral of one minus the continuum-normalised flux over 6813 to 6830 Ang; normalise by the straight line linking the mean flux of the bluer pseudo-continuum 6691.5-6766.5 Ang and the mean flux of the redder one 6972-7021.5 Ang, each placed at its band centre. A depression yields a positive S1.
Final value 0.0 Ang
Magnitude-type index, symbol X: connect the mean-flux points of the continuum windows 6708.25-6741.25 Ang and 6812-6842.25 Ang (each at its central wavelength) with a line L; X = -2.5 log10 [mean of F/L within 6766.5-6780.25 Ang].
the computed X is 0.04 mag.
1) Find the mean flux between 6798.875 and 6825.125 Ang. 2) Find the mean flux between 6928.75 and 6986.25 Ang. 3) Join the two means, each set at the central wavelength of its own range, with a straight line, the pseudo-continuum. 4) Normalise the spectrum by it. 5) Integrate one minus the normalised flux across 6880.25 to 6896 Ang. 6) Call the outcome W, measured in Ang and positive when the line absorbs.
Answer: 0.3 Ang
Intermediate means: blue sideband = 17.1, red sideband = 16.4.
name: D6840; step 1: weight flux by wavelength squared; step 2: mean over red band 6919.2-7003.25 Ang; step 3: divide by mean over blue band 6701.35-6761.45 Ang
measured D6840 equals 1.02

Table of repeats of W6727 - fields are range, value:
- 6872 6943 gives 16.6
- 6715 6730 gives 17.3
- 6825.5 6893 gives 16.8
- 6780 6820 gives 17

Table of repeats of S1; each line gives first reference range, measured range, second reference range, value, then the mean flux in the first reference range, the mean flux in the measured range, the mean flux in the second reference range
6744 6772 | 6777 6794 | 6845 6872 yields 0.0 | 16.8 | 16.8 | 16.9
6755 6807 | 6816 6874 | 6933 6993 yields -0.8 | 16.8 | 16.9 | 16.4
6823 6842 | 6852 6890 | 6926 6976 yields 0.1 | 16.9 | 16.7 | 16.4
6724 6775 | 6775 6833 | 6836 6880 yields 0.1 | 17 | 17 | 16.9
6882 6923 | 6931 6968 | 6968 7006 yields 0.1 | 16.7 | 16.5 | 16.4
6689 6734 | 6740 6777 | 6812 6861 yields 0.9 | 17.3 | 16.8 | 16.9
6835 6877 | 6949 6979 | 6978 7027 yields 0.3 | 16.9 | 16.3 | 16.3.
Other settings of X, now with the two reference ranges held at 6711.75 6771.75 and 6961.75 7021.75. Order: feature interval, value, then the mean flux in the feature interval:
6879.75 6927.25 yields -0.01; 16.7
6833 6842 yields -0.02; 17.1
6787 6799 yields 0.01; 16.8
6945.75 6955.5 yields 0.00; 16.5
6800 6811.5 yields -0.02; 17.3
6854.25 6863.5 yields 0.00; 16.7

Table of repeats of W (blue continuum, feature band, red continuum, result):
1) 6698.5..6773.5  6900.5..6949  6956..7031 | -0.4 Ang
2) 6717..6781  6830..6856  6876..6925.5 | -0.3 Ang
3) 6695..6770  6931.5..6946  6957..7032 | 0.0 Ang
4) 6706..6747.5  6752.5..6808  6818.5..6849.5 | 0.8 Ang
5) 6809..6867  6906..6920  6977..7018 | -0.2 Ang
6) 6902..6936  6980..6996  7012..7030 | -0.2 Ang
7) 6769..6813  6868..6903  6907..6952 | 0.2 Ang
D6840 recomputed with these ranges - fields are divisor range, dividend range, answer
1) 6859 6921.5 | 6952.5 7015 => 1.00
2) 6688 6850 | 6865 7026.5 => 1.02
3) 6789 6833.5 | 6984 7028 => 1.02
